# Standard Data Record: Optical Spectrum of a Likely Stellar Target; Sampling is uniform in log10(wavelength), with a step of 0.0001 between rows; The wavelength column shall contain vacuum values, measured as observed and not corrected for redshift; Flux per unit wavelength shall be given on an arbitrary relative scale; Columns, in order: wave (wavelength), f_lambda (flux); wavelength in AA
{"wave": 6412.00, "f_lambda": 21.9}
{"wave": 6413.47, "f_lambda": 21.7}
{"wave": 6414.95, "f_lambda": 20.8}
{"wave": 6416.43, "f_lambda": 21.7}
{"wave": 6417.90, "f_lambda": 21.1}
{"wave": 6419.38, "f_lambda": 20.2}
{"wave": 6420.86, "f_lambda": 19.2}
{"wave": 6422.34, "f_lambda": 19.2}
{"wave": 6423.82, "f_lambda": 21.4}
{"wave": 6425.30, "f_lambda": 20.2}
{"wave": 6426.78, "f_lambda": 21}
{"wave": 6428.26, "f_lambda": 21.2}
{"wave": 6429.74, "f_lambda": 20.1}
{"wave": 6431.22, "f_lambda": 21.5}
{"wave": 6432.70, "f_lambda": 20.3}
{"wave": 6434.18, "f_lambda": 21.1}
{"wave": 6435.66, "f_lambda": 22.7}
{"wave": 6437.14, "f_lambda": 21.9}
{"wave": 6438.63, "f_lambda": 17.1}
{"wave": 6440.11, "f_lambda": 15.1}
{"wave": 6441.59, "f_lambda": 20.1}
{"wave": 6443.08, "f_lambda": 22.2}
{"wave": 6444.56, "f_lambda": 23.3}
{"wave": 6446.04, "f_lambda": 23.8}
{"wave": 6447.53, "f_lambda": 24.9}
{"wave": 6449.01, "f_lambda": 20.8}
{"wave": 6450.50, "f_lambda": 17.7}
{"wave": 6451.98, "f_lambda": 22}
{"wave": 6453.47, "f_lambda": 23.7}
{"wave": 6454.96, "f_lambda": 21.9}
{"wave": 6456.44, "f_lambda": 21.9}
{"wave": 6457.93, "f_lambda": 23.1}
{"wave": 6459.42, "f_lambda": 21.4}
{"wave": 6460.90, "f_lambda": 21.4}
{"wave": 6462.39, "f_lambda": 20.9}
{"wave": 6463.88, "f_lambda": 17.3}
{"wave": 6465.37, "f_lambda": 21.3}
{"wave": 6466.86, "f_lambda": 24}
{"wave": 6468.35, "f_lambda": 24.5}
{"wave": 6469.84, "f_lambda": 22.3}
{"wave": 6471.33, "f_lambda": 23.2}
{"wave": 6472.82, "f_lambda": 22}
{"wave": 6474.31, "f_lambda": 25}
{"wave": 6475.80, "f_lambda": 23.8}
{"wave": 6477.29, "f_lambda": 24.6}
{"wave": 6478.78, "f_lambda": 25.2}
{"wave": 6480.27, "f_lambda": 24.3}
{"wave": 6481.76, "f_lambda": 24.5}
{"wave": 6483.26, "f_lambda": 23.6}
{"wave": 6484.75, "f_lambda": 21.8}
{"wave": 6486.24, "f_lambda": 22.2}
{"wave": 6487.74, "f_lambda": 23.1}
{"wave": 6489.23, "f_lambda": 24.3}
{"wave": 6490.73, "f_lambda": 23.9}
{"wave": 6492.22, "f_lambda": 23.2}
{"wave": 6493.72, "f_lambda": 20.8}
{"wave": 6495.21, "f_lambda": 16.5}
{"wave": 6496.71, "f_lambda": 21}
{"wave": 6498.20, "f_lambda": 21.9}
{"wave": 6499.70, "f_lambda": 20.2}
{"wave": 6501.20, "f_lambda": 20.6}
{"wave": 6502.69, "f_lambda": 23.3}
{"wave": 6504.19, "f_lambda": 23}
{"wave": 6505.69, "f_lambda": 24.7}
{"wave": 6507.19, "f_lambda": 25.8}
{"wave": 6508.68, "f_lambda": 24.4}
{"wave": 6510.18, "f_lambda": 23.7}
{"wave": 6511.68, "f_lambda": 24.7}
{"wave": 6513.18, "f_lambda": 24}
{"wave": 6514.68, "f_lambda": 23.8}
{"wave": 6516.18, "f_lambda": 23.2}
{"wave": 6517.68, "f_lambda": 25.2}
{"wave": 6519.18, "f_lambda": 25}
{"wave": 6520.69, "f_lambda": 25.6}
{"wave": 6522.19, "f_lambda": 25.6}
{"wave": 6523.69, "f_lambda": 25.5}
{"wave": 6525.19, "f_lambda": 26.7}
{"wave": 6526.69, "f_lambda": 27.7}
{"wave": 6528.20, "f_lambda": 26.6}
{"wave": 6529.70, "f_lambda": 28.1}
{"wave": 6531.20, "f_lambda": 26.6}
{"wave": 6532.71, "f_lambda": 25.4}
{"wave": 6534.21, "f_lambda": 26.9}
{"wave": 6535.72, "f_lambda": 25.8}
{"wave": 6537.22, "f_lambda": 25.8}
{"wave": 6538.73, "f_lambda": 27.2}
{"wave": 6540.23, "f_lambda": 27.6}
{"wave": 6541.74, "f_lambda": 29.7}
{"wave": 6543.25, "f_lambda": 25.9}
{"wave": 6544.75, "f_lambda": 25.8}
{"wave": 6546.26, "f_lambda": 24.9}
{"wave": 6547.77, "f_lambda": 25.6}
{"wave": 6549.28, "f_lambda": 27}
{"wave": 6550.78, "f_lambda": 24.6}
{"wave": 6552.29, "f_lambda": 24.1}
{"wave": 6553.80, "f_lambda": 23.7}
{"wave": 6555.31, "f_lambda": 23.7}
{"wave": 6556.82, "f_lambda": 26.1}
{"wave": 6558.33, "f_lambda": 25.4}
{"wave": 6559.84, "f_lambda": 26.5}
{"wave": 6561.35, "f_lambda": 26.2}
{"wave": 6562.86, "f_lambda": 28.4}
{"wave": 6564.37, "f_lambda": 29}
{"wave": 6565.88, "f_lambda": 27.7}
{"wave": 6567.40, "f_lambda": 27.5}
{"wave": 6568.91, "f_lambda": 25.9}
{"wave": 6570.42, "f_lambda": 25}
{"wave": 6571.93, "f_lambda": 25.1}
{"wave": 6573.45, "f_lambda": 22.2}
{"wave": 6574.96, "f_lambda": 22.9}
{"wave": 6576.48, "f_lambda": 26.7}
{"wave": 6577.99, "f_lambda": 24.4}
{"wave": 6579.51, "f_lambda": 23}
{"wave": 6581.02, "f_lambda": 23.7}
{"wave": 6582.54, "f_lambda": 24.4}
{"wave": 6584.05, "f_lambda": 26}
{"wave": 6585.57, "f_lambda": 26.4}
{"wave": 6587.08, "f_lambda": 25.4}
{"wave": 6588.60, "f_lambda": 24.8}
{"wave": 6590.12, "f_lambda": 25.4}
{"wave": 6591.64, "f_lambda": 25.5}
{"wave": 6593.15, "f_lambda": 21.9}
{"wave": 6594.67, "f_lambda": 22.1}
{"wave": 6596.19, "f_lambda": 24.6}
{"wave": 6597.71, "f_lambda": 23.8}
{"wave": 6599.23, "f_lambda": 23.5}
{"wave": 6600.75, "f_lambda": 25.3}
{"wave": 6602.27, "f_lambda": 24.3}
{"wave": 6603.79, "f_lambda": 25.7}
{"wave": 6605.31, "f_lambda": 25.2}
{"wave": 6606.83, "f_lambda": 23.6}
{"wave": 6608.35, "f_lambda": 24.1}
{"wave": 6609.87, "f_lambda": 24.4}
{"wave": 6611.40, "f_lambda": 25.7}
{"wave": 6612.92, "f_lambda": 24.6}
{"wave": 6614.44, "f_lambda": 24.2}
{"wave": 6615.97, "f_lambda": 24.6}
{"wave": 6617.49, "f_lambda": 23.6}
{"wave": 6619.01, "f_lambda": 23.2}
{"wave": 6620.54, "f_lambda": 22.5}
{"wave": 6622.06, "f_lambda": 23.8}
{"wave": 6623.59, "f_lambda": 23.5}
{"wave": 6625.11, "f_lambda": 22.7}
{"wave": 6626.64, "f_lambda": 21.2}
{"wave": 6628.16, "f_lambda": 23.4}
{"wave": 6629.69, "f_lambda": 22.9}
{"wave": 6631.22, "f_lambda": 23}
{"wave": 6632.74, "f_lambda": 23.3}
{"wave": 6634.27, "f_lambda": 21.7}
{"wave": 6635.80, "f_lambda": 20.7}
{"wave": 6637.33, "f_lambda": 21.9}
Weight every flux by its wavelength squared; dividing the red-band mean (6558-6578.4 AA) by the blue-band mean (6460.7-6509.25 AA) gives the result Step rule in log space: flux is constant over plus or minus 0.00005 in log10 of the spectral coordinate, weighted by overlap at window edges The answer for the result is 1.2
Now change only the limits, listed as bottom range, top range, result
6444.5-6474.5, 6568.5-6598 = 1.15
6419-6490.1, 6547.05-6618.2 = 1.19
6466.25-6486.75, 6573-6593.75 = 1.07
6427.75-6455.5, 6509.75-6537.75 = 1.24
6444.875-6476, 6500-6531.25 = 1.14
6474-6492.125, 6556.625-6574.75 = 1.13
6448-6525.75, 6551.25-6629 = 1.11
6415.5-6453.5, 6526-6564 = 1.30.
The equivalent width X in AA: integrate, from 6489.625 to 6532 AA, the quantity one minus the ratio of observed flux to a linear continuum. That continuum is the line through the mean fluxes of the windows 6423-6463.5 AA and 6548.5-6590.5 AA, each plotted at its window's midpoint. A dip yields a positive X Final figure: -0.9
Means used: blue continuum 21.2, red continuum 25.4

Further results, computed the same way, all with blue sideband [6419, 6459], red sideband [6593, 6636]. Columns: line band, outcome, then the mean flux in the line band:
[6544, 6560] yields -1.7 AA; 25.2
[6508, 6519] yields -1.0 AA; 24.2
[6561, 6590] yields -3.1 AA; 25.5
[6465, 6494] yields -2.4 AA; 23.4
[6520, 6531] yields -2.1 AA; 26.6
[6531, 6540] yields -1.6 AA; 26.3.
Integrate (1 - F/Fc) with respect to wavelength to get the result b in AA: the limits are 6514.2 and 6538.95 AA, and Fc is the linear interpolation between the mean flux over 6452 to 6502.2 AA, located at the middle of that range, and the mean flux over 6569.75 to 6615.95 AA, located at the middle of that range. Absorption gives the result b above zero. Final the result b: -2.8 AA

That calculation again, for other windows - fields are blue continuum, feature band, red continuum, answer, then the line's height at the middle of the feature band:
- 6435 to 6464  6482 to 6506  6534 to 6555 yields 1.34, 23.5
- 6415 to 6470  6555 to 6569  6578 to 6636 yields -2.18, 23.2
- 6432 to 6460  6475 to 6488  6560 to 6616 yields -0.87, 22.2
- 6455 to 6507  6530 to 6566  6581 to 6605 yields -3.75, 23.8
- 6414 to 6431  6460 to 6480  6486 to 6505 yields -1.26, 21.4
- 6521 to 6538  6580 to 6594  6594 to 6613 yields 0.03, 24.8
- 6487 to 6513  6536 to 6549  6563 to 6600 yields -1.47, 23.9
